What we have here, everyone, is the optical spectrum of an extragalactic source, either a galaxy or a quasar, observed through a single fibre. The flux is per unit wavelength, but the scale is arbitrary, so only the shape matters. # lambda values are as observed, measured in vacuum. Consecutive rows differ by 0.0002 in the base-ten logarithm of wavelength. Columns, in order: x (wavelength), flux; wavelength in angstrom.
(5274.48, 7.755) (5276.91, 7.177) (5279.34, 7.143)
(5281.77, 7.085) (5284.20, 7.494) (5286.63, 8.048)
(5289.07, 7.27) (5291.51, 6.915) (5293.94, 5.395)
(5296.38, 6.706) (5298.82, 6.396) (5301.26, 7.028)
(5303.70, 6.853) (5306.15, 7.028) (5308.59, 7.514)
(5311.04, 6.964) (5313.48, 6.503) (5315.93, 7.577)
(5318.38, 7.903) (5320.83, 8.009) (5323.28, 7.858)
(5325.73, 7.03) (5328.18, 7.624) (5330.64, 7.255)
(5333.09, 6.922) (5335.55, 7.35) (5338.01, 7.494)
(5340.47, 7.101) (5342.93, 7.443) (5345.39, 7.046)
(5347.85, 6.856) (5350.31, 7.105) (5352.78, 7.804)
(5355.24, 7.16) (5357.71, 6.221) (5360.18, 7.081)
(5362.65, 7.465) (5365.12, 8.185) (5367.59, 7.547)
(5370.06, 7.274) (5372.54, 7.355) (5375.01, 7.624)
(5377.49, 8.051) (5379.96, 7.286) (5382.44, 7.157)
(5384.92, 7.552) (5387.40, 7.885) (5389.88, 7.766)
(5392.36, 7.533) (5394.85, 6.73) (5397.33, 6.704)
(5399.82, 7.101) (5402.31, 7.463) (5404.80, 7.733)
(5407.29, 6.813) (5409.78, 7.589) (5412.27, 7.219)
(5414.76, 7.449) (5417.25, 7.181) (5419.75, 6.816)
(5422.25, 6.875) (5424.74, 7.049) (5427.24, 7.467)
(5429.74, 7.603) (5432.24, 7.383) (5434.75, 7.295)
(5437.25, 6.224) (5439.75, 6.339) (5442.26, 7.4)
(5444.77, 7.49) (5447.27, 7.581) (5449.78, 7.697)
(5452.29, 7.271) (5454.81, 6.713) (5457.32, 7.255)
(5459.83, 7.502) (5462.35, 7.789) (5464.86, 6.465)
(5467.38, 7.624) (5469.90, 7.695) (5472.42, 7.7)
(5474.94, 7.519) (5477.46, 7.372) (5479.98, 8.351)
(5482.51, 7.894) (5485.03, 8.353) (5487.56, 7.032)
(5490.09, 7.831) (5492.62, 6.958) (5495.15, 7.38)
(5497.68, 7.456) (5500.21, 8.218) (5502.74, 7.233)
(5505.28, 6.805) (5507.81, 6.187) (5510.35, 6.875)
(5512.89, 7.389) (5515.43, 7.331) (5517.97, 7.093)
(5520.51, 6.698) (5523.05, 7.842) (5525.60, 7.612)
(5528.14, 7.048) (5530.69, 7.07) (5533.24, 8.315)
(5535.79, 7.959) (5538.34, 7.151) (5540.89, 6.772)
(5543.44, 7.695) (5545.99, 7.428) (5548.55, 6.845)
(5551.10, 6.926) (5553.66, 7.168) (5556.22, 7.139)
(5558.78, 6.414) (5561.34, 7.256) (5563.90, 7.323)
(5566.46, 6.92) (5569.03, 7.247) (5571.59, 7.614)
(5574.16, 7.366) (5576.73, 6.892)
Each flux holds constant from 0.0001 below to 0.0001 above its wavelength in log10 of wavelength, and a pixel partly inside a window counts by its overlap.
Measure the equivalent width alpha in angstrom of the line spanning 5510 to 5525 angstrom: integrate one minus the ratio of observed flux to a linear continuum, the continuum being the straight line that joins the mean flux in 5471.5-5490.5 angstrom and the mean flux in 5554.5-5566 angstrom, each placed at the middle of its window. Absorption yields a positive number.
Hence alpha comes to 0.4 angstrom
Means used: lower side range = 7.75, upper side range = 7.03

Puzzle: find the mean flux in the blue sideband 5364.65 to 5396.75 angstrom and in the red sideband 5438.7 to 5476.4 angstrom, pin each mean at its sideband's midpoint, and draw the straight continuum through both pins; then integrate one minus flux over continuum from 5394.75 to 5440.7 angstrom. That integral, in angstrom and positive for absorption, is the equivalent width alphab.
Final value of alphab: 1.9 angstrom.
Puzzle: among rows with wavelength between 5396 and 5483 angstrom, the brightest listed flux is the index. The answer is 8.351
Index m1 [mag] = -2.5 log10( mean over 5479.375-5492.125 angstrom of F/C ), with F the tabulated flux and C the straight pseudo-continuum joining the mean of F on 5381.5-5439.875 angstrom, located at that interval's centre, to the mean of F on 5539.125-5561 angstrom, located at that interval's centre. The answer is -0.10 mag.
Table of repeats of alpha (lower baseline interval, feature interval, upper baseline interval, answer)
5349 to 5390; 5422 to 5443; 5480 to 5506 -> 1.2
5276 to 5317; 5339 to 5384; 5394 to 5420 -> -1.3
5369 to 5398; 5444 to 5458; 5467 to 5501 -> 0.5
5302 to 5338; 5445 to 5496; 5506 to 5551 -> -1.7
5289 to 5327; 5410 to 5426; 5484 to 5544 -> 0.2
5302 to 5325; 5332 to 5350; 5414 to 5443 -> 0.3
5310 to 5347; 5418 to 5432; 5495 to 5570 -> 0.2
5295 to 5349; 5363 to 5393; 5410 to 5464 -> -1.6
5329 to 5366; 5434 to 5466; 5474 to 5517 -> 0.9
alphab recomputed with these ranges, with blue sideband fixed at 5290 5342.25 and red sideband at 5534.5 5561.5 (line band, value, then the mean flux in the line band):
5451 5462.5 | -0.2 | 7.26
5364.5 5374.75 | -0.6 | 7.56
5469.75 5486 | -1.6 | 7.84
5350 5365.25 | -0.2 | 7.23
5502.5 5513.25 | 0.5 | 6.82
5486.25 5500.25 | -0.5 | 7.42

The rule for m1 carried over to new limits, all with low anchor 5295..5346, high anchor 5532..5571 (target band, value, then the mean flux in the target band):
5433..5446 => 0.04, 6.96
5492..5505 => -0.03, 7.43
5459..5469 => -0.02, 7.35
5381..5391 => -0.05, 7.58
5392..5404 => 0.02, 7.09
